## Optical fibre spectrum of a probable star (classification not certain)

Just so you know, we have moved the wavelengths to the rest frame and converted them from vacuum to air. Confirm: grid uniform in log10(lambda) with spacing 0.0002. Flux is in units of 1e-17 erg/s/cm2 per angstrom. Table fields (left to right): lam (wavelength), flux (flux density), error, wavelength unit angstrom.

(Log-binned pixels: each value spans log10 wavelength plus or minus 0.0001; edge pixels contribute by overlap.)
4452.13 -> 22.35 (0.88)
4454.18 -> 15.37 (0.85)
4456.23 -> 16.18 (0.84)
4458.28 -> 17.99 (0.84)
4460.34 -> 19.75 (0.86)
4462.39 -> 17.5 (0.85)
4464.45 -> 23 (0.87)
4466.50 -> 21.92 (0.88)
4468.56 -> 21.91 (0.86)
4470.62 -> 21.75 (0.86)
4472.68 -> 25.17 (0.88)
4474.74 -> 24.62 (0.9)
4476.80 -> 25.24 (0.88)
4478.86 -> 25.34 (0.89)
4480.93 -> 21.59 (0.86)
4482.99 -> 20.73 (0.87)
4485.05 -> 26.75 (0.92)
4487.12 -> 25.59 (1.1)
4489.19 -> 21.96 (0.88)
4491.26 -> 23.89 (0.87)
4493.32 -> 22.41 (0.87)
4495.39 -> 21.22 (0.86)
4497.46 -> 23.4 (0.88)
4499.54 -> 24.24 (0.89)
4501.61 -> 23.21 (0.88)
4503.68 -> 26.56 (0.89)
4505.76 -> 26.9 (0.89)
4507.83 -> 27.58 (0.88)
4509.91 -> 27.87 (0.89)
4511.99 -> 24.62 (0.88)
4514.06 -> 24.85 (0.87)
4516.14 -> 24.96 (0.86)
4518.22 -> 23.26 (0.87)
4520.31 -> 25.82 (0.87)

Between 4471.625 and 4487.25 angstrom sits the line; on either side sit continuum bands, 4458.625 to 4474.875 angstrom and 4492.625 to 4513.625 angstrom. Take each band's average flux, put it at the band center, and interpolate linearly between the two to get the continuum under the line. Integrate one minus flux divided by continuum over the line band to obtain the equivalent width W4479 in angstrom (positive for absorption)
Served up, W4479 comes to -1.07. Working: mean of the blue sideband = 21.6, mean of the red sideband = 24.8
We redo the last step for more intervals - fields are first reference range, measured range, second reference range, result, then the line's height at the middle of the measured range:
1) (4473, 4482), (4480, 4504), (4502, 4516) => 1.7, 25.1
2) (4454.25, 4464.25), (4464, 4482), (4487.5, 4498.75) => -3.1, 20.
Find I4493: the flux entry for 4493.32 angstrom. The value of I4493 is 22.41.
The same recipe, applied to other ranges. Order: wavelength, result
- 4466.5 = 21.92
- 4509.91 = 27.87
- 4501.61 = 23.21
